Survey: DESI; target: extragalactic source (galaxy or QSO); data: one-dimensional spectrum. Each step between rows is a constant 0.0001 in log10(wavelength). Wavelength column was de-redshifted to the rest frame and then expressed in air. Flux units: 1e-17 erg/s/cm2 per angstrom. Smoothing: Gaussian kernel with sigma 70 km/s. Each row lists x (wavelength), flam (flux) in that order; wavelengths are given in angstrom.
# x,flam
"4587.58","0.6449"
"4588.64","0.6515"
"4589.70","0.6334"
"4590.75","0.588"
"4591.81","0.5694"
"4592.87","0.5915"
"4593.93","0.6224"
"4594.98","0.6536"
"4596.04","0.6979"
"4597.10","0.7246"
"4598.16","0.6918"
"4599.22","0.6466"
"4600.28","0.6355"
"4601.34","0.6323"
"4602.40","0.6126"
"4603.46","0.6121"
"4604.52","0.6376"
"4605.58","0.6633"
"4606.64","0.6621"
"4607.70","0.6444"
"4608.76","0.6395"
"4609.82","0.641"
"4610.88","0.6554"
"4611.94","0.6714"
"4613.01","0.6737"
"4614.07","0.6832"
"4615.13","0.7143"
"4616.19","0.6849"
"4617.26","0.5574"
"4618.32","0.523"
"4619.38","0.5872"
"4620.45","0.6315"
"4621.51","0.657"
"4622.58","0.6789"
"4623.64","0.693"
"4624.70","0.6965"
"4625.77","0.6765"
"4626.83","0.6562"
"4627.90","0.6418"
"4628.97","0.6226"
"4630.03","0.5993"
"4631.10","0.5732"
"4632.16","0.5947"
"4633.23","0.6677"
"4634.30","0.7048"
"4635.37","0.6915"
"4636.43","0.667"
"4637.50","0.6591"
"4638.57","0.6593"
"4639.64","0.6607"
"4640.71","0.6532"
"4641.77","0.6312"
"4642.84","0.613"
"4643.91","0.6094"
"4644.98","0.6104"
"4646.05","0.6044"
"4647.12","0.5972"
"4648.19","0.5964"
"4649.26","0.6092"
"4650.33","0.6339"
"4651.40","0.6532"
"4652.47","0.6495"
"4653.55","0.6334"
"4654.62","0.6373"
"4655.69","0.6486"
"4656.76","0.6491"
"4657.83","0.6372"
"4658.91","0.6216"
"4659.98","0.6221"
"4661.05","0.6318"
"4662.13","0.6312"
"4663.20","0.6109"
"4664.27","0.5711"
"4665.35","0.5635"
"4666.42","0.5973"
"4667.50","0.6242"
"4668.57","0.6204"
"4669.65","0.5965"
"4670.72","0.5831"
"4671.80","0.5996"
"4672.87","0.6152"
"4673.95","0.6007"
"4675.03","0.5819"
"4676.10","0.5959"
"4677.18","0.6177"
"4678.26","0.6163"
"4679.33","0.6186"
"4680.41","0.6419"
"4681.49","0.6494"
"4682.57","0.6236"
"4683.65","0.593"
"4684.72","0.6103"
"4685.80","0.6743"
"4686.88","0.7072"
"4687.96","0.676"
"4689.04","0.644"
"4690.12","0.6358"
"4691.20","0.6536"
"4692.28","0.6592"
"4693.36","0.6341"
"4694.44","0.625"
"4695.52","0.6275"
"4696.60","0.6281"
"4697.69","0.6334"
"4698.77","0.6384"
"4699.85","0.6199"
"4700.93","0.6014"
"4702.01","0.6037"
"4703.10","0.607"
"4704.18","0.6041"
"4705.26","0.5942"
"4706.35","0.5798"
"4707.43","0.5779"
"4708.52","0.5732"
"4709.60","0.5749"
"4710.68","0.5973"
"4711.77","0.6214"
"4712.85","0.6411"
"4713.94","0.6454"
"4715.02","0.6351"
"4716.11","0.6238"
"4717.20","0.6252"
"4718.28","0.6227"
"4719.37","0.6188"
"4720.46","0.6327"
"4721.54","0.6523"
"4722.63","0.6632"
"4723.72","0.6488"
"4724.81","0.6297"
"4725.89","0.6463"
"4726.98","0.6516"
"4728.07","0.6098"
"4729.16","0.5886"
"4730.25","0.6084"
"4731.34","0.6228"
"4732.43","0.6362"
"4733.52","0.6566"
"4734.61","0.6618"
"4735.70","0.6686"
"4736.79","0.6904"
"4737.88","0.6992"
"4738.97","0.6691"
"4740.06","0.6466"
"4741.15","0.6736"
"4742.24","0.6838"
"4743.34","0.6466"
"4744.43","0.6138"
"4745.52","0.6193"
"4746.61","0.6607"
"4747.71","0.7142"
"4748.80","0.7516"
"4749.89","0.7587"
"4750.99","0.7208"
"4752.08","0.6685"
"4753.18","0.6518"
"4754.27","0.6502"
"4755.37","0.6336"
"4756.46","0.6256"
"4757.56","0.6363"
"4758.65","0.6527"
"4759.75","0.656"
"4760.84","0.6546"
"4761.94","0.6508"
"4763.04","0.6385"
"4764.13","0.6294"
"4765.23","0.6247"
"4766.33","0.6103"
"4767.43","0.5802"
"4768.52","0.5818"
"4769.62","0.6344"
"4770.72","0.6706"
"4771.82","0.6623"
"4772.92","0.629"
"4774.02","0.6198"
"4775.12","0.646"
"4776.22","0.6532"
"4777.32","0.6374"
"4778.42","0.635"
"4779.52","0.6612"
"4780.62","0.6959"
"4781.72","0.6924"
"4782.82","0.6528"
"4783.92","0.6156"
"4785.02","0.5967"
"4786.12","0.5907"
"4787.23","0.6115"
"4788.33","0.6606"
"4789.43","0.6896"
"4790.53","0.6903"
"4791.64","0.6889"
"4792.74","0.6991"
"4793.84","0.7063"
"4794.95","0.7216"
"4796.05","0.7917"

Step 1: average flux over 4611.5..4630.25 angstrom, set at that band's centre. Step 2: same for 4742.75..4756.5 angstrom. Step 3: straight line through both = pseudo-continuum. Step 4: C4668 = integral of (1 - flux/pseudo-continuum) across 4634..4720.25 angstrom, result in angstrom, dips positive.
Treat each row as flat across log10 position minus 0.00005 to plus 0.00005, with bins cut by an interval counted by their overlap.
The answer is 4.5 angstrom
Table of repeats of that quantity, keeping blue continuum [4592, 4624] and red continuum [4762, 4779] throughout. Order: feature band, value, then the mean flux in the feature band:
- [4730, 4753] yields -1.3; 0.671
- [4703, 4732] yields 0.8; 0.619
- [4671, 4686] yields 0.6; 0.615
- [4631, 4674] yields 1.1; 0.626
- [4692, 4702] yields 0.2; 0.628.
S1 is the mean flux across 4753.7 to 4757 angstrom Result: 0.637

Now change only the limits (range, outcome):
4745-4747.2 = 0.64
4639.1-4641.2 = 0.656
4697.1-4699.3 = 0.634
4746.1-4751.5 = 0.721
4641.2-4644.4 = 0.62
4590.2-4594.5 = 0.595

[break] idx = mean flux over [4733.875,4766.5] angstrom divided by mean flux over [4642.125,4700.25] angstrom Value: 1.1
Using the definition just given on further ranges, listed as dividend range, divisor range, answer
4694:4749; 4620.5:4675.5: 1.01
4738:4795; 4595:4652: 1.02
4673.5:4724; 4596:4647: 0.97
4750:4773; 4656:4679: 1.06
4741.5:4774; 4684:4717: 1.04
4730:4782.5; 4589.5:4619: 1.02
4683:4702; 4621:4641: 0.97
